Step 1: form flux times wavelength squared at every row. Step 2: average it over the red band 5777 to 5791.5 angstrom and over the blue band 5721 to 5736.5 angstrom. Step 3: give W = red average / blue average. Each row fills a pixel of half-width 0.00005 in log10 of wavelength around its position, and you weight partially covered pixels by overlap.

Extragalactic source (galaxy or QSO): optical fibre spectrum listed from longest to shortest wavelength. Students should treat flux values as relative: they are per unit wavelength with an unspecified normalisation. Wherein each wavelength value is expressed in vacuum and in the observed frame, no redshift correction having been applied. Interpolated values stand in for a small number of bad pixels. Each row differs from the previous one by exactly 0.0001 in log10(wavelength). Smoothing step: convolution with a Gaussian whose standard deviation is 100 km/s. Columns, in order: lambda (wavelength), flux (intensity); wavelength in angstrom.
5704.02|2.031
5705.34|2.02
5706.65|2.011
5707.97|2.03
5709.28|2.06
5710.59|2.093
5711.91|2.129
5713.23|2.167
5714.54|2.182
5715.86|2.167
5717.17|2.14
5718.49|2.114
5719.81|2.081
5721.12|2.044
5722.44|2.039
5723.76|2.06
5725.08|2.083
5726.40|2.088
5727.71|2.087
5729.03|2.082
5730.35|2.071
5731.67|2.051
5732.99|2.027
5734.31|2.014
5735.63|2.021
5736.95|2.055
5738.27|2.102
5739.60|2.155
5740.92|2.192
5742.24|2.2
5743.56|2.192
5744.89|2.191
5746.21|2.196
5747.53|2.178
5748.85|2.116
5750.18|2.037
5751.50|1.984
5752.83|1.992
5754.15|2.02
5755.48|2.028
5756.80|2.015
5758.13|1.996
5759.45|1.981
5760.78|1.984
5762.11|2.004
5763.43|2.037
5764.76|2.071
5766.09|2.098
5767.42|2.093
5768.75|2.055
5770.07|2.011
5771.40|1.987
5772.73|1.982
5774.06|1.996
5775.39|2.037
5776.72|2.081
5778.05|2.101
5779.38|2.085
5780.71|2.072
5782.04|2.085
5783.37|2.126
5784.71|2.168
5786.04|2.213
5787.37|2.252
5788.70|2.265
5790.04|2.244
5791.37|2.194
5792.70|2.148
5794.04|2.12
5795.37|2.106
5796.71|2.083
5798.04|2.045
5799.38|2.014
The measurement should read 1.1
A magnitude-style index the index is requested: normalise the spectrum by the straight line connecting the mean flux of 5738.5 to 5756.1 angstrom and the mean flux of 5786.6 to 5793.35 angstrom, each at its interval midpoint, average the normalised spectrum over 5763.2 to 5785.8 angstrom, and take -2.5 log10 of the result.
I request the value 0.06 mag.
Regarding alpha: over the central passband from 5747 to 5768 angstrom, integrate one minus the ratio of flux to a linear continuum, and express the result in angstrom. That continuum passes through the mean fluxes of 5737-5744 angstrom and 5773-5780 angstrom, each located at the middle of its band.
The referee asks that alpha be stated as 0.7 angstrom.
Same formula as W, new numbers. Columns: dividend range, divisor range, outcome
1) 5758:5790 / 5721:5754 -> 1.01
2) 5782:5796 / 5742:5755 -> 1.05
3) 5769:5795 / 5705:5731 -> 1.03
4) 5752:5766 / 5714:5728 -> 0.97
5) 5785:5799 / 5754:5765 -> 1.09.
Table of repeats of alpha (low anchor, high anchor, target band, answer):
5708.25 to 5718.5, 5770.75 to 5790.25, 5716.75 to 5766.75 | 1.1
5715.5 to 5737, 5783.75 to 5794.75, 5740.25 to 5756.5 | 0.1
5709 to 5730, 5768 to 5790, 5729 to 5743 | 0.1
